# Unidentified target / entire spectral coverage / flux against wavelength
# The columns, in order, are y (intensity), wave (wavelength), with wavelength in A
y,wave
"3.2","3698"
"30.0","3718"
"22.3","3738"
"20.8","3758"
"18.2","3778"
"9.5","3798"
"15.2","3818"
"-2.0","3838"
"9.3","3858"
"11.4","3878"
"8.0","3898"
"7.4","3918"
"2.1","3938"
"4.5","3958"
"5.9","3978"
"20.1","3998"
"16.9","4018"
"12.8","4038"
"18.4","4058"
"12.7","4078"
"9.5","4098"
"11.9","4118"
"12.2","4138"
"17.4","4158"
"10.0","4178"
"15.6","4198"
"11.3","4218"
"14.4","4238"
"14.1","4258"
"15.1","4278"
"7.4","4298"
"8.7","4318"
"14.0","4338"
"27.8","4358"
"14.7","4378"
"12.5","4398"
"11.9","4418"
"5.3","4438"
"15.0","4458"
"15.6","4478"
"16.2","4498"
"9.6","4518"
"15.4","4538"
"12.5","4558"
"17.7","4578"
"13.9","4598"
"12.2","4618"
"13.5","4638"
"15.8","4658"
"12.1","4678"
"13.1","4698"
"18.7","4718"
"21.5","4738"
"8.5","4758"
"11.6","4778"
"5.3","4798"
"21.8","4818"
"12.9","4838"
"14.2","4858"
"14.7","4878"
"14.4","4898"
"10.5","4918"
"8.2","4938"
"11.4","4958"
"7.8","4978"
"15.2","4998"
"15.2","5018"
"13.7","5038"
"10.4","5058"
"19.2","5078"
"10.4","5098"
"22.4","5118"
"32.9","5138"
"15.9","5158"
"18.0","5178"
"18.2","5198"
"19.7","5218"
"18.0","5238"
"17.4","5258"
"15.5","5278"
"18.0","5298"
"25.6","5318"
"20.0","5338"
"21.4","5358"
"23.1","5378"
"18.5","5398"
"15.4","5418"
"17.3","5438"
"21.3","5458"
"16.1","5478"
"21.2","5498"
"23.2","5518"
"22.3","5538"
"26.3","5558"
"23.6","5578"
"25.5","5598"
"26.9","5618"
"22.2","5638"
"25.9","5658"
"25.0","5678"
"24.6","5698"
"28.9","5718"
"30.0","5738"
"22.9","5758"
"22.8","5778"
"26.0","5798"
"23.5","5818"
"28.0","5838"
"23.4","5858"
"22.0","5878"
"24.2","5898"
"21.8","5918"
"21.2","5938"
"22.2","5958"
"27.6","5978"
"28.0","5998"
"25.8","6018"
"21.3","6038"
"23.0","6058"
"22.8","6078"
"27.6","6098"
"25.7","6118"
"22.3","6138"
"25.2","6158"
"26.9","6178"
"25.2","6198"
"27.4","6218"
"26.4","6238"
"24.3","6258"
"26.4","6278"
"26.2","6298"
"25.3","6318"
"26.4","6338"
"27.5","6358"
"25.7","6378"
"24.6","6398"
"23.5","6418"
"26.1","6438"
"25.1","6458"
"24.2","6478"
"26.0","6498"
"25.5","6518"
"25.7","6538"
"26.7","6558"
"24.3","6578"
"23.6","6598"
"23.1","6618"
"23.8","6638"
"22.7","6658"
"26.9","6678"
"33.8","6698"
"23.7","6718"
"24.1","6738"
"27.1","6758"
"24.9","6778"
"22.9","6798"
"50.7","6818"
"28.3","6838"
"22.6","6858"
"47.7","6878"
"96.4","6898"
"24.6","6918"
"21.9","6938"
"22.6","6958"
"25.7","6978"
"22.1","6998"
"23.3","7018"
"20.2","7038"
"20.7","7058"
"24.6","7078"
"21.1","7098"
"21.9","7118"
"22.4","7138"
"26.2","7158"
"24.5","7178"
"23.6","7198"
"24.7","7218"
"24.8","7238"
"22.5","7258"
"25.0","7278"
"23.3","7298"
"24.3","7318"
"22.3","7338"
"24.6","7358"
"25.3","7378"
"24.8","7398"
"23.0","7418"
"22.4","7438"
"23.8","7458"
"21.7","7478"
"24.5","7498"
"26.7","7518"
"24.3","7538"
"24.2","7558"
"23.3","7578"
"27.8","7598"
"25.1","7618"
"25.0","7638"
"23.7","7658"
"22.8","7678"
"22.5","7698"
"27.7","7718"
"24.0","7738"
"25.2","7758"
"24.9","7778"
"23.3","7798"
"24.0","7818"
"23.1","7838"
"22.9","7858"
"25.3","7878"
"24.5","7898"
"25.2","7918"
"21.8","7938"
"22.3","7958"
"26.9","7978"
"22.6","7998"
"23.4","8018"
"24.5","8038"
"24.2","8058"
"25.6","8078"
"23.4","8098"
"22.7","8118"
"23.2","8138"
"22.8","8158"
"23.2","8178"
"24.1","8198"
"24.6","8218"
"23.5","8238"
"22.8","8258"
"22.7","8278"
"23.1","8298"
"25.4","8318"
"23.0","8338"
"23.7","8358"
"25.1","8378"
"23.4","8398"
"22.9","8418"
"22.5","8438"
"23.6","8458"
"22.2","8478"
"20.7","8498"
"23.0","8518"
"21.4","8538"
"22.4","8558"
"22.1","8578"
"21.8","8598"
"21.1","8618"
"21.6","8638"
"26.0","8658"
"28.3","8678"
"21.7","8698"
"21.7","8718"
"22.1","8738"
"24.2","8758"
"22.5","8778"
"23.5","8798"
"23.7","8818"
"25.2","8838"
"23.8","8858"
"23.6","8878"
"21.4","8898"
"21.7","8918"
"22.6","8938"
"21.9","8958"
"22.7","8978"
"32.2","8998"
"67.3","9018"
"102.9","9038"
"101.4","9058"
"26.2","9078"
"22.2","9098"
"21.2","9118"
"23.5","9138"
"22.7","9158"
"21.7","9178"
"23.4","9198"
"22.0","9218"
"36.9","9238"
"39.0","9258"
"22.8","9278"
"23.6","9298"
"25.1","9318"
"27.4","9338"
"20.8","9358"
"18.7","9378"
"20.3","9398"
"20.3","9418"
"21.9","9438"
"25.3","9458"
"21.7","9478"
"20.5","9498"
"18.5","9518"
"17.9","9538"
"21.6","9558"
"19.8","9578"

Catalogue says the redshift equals 0.376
